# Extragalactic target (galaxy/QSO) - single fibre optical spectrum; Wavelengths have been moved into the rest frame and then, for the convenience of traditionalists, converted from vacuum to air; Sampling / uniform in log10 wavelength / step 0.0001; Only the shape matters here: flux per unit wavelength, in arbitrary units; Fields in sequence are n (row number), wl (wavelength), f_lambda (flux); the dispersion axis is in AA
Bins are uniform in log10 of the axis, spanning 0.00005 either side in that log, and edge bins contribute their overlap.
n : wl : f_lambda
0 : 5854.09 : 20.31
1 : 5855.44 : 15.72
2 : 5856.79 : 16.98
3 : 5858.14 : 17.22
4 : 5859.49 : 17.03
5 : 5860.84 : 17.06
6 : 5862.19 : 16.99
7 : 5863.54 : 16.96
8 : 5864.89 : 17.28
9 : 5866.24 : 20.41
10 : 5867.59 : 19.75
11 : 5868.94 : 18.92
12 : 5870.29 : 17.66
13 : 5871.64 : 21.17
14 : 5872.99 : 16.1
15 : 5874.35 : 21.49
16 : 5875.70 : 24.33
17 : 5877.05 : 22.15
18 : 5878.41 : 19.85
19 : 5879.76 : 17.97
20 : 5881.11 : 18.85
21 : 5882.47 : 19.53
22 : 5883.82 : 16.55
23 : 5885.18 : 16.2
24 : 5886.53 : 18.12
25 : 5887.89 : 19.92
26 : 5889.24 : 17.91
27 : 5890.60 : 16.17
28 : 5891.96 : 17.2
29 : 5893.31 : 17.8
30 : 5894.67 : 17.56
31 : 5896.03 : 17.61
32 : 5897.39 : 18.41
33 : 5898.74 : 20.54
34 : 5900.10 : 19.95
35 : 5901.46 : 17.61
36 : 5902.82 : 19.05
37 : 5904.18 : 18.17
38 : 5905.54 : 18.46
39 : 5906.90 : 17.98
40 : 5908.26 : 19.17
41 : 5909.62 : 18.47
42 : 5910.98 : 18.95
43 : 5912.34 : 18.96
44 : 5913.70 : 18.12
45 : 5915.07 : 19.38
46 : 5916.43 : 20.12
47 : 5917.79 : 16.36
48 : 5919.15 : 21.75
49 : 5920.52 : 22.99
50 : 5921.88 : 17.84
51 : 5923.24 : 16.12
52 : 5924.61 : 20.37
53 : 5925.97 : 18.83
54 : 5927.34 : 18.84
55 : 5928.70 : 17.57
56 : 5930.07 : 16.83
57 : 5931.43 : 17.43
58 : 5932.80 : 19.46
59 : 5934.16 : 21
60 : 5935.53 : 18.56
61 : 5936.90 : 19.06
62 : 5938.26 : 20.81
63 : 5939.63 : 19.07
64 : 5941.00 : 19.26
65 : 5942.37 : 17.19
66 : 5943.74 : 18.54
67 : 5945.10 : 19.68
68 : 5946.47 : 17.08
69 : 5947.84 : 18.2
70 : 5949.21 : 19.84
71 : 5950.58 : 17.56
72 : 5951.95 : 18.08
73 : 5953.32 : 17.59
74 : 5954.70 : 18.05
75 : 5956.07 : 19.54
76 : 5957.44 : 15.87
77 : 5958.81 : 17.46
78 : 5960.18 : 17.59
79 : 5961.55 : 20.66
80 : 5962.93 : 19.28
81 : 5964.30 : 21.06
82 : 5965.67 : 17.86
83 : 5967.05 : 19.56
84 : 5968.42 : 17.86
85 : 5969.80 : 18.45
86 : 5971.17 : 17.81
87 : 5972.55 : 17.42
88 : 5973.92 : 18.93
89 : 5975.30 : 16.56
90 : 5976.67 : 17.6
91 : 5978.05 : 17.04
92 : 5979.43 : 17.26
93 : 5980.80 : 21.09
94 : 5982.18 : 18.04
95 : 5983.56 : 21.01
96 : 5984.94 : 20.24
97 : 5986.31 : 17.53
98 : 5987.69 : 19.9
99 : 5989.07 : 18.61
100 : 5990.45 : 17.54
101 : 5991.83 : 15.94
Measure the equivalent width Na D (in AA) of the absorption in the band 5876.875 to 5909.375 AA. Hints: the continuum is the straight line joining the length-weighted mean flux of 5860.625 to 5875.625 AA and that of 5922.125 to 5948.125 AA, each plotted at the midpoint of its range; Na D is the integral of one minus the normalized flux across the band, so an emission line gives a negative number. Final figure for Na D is 0.61 AA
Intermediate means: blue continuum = 18.8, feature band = 18.4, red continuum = 18.6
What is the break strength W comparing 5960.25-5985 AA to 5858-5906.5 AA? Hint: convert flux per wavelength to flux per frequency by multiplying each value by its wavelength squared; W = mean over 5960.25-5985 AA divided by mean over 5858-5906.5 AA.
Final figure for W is 1.0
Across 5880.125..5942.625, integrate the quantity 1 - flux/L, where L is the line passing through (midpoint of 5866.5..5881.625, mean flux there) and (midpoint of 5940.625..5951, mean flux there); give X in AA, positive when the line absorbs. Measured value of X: 1.6 AA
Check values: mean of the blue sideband 19.9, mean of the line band 18.6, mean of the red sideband 18.4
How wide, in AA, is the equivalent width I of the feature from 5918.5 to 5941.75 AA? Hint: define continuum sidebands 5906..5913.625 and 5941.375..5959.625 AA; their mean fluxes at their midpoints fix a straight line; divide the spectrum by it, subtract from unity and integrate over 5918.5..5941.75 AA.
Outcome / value -1.0 AA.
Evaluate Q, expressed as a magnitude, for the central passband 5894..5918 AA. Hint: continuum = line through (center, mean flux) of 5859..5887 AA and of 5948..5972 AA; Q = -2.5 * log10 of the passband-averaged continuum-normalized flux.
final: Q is 0.00 mag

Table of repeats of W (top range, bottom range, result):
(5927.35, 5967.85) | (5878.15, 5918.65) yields 1.03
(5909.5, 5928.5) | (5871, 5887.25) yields 1.00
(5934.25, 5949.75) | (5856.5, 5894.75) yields 1.05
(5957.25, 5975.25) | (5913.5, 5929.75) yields 0.99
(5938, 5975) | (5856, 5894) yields 1.03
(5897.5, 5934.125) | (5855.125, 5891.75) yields 1.04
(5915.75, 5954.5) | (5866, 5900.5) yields 1.01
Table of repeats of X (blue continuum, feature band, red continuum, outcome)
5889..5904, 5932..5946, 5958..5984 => -0.6 AA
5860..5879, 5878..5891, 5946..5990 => 0.7 AA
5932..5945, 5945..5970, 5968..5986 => 0.5 AA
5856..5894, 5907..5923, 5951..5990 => -0.6 AA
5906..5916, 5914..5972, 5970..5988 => -0.3 AA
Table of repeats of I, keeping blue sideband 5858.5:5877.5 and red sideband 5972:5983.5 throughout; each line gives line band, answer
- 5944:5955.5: 0.07 AA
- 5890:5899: 0.49 AA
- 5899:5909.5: 0.03 AA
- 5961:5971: -0.49 AA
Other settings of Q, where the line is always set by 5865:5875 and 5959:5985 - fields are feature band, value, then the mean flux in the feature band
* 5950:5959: 0.06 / 17.7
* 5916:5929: -0.01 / 19.1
